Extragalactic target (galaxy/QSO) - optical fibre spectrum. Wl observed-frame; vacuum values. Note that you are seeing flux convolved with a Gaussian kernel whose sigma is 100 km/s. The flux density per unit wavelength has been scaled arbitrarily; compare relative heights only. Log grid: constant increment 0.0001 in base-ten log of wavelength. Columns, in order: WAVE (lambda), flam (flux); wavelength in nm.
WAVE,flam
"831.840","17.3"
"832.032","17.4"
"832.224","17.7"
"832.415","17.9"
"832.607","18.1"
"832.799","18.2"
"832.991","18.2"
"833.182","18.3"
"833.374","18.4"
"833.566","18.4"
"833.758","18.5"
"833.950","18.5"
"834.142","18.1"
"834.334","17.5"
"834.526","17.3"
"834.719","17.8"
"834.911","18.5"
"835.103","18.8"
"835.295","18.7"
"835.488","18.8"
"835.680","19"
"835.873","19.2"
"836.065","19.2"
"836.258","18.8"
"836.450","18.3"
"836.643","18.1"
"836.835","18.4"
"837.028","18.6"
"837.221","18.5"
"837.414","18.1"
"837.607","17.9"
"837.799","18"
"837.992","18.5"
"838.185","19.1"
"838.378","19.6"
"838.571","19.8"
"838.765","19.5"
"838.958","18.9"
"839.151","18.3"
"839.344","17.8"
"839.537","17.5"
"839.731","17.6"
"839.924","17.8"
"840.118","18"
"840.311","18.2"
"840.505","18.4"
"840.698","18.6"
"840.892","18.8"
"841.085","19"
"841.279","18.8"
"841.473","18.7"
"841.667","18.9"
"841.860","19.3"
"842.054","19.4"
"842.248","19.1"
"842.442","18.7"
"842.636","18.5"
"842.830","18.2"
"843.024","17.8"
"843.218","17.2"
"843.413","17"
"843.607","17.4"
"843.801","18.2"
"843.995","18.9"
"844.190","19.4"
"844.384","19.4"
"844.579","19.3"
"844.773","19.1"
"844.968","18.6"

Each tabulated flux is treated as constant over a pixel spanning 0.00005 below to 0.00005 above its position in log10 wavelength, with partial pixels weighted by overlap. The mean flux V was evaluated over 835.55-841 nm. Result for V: 18.5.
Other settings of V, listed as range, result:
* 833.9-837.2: 18.4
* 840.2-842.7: 18.8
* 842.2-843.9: 18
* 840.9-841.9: 18.9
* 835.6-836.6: 18.8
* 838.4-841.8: 18.5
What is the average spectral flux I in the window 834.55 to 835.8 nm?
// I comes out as 18.5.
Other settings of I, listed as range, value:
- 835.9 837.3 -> 18.6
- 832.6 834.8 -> 18.1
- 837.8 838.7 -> 19.1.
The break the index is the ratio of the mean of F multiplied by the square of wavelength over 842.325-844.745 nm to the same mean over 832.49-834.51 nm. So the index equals 1.03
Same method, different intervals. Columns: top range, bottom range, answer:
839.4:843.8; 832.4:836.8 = 1.01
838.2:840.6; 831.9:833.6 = 1.04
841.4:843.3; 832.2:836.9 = 1.03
